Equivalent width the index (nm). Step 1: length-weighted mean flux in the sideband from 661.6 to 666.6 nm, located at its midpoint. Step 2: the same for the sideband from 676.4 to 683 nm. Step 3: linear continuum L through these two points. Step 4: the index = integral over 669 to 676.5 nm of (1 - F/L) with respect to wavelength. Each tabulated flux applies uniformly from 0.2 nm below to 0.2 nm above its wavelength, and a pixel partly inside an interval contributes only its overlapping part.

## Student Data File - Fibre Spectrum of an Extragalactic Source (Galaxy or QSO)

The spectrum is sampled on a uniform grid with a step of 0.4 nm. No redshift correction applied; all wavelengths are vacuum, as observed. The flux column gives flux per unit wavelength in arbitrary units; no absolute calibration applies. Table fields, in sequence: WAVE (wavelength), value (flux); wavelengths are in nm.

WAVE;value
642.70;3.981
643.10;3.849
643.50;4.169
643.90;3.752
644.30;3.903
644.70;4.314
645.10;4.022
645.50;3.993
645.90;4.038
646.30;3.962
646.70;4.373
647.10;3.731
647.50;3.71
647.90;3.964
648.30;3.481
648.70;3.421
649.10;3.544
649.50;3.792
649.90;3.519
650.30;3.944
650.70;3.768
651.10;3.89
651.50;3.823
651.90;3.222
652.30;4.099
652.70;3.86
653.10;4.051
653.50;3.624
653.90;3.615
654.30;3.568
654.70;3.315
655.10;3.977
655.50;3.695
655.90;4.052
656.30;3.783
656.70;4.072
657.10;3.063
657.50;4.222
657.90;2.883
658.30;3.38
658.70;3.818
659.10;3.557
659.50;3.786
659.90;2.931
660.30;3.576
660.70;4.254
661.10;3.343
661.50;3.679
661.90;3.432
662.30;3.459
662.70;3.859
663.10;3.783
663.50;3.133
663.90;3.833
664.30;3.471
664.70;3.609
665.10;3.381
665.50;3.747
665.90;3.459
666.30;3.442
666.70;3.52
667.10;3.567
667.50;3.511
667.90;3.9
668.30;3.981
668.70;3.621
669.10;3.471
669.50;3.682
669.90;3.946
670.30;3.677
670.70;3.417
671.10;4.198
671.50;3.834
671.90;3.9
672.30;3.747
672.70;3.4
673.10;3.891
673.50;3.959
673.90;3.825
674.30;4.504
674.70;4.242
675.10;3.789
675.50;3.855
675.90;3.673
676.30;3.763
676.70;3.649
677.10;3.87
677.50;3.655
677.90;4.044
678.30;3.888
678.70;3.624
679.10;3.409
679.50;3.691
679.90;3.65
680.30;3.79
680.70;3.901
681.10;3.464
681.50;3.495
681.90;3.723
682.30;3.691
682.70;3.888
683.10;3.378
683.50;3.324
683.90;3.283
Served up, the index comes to -0.40 nm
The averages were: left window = 3.55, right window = 3.71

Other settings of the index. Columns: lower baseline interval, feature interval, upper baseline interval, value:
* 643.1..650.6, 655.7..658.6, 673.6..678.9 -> 0.17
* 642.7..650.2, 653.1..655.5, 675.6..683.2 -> 0.10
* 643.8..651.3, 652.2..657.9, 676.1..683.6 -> 0.09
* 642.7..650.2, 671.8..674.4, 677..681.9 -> -0.09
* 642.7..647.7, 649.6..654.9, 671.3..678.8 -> 0.32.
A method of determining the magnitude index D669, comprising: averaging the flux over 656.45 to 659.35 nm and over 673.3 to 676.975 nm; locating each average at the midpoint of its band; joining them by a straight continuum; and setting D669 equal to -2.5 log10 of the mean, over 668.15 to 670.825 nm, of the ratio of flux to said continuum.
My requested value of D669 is 0.03 mag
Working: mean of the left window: 3.58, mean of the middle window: 3.69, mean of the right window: 3.92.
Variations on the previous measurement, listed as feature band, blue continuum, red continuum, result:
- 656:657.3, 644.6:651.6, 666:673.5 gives 0.035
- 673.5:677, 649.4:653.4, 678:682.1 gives -0.063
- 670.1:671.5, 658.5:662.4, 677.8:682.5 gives -0.039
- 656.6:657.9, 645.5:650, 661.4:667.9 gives 0.012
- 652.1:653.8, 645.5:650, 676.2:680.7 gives -0.031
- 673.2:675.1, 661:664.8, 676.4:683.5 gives -0.124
